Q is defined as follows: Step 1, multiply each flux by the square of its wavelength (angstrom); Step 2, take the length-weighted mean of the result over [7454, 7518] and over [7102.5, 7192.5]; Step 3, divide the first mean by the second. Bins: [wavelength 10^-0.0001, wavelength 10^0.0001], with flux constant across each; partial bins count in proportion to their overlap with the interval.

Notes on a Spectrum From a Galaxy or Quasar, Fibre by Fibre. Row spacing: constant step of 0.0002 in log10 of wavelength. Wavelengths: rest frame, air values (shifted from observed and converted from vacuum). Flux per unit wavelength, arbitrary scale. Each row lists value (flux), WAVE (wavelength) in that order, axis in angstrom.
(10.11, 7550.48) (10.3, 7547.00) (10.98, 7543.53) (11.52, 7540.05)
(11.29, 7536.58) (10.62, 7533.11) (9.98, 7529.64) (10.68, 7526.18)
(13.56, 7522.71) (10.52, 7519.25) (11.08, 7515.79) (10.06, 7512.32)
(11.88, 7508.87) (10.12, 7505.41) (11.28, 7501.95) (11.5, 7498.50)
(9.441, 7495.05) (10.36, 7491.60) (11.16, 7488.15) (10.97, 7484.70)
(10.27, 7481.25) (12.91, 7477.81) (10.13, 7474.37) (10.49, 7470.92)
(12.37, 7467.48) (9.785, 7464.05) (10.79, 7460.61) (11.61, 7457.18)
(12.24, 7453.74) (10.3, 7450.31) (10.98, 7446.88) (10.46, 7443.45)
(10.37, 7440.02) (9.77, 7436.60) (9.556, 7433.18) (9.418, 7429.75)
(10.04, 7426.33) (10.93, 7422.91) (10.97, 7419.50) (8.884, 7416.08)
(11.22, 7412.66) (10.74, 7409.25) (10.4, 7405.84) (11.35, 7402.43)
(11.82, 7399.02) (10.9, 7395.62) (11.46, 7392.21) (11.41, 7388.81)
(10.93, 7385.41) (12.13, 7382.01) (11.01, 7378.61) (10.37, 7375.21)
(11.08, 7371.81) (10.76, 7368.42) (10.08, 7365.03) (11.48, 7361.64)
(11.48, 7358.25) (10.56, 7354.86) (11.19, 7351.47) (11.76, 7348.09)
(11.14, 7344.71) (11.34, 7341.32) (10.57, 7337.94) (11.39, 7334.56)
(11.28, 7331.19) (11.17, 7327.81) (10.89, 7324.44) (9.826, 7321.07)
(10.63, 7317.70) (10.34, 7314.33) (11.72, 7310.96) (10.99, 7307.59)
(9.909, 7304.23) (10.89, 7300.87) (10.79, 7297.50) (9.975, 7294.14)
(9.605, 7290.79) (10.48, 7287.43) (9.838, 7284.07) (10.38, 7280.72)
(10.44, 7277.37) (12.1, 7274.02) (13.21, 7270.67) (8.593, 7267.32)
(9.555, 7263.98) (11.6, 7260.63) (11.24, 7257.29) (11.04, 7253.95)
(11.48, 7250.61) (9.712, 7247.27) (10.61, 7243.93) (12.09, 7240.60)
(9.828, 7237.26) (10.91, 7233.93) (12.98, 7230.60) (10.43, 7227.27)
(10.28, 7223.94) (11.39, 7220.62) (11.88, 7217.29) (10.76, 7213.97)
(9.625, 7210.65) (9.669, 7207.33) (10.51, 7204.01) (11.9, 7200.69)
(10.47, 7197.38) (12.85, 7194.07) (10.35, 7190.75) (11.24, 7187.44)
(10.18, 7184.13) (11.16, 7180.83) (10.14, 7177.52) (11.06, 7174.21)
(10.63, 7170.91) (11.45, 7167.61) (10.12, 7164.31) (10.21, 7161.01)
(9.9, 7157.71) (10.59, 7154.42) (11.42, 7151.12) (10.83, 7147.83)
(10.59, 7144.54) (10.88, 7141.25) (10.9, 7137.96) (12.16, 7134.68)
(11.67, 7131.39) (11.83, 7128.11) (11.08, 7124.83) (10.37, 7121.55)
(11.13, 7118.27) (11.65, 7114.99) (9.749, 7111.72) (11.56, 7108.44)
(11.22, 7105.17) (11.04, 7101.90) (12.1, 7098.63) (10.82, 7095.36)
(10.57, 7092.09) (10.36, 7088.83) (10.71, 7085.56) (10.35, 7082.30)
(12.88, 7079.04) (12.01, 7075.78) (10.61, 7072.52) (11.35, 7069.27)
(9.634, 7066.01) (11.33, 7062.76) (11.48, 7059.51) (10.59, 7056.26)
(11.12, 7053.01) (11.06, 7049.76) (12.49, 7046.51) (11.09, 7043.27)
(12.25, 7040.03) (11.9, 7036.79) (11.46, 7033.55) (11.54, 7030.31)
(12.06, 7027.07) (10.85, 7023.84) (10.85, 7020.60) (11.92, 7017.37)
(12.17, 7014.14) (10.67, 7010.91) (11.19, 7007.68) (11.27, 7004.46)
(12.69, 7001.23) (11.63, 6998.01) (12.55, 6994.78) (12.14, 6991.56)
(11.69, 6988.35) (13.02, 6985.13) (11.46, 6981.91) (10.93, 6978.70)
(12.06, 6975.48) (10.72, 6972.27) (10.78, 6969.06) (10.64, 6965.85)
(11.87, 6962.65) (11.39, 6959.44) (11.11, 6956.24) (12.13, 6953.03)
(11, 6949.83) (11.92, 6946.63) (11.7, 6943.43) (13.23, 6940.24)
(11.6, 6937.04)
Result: 1.10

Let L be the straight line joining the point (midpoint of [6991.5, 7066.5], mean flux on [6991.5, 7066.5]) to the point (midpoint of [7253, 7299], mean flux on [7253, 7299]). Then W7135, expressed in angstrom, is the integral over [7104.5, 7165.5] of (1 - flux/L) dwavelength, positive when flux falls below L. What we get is 1.0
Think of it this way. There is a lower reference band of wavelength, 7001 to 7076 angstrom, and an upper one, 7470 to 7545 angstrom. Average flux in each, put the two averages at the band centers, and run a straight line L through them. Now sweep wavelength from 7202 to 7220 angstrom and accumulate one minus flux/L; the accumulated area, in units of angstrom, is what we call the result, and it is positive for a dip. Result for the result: 1.0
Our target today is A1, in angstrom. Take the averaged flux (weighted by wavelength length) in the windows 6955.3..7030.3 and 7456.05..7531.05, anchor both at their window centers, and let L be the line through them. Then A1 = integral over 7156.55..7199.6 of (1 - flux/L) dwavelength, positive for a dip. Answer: 2.1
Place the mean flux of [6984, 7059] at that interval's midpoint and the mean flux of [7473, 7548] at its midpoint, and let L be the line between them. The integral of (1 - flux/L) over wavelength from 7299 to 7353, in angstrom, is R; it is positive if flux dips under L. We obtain 1.3 angstrom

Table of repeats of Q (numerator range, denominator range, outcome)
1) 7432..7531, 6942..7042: 1.07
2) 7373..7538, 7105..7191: 1.08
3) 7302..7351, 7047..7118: 1.06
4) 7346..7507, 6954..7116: 1.06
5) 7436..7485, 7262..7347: 1.07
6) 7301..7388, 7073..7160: 1.05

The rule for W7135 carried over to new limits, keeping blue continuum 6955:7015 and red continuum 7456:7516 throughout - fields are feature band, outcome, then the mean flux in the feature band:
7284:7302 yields 1.40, 10.3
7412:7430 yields 1.19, 10.3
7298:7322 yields 1.04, 10.6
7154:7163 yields 0.92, 10.2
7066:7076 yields 0.44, 10.9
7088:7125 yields 1.39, 11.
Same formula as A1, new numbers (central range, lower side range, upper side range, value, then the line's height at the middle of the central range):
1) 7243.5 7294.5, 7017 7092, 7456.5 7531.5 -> 2.2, 11.1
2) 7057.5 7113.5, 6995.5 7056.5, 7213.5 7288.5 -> 1.7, 11.4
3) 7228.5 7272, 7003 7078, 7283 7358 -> -0.2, 10.9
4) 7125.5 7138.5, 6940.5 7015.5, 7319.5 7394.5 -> -0.3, 11.4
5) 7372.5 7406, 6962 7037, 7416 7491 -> -1.2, 10.8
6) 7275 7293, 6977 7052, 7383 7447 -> 1.2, 11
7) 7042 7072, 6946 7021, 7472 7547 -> 1.0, 11.5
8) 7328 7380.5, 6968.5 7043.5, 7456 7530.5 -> 0.5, 11.2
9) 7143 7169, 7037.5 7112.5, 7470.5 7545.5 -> 1.2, 11.1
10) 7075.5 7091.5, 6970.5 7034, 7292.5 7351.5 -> 0.4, 11.4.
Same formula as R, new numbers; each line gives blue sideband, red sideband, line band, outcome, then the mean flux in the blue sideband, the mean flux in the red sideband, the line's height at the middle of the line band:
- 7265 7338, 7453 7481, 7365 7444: 2.3 angstrom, 10.7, 11.2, 11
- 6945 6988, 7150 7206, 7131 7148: -0.3 angstrom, 11.5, 10.8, 10.9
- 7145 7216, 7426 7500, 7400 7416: -0.1 angstrom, 10.7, 10.7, 10.7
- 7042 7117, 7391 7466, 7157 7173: 0.7 angstrom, 11.1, 10.6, 11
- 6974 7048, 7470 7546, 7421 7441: 1.9 angstrom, 11.7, 10.9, 11.1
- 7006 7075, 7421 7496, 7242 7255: 0.3 angstrom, 11.3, 10.7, 11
